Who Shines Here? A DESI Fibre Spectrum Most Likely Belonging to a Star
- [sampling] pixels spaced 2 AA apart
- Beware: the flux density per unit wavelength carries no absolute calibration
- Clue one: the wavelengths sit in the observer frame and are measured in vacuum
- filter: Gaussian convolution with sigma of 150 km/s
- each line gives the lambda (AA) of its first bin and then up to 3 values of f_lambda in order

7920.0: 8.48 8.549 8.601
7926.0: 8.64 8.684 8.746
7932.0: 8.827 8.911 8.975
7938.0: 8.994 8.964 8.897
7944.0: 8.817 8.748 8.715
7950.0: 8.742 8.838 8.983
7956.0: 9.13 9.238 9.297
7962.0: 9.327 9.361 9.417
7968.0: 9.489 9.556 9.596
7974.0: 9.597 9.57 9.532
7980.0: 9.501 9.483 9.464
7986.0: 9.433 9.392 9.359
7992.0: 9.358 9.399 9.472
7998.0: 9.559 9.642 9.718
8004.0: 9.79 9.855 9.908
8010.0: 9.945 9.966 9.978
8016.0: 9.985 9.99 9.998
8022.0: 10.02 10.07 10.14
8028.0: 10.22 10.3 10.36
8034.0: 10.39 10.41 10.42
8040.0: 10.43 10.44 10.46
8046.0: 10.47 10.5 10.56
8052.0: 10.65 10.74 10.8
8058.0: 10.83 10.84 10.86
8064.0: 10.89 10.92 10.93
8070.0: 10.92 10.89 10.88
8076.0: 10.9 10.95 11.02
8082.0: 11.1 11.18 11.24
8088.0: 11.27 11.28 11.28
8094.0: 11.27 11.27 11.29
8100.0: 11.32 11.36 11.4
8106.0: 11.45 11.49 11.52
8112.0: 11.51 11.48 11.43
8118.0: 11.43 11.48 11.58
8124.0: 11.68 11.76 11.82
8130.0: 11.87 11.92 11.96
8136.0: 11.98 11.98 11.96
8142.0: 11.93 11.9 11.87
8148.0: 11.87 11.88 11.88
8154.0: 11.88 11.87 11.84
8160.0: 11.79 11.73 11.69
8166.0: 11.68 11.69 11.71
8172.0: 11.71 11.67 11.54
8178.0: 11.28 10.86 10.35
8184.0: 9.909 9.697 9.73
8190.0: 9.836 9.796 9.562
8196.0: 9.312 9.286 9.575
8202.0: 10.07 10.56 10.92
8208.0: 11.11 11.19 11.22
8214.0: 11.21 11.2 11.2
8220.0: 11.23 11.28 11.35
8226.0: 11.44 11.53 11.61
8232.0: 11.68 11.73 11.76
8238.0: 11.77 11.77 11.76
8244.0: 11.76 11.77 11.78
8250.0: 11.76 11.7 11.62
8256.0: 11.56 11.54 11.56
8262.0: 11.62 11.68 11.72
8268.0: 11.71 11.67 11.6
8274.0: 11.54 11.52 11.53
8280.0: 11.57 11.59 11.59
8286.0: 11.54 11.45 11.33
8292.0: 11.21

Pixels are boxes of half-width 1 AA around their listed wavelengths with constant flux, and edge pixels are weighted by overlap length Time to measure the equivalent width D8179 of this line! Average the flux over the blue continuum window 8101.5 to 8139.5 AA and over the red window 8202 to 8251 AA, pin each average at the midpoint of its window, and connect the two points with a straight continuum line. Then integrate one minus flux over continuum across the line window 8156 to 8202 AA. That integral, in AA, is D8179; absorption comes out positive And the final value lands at 3.1 AA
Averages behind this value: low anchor 11.6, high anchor 11.4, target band 10.7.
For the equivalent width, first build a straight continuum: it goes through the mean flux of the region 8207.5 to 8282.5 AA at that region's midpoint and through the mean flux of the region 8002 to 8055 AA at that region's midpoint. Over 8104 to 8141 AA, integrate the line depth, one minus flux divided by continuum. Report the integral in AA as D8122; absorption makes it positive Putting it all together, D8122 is -3.0 AA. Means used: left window 10.2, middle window 11.7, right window 11.6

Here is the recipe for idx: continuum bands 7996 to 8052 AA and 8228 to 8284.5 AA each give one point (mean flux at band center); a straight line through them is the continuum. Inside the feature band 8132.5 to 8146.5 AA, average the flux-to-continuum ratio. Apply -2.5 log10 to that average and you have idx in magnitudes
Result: -0.100 mag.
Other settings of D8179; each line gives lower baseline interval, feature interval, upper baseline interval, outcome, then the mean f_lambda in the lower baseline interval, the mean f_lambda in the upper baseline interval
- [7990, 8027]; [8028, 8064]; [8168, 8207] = -2.24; 9.81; 10.4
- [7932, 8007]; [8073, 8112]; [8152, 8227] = -3.94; 9.29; 10.9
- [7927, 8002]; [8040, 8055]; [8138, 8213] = -0.90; 9.22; 11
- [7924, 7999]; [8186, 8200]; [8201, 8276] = 1.89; 9.18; 11.5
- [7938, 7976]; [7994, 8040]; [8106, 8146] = 0.30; 9.16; 11.7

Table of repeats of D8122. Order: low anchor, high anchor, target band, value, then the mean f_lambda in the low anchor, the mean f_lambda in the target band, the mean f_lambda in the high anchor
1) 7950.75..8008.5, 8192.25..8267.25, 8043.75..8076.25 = -2.4 AA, 9.45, 10.8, 11.2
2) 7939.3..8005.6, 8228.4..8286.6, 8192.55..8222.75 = 1.8 AA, 9.32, 10.6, 11.7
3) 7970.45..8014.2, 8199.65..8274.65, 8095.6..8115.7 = -1.9 AA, 9.61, 11.4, 11.4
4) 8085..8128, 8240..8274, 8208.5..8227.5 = 0.6 AA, 11.4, 11.3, 11.7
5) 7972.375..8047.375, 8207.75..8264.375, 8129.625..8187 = -3.2 AA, 9.89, 11.6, 11.5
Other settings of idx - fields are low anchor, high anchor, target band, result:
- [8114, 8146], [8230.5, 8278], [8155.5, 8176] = 0.002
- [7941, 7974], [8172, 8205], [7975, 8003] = -0.023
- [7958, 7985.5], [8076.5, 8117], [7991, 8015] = 0.023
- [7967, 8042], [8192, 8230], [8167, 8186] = -0.053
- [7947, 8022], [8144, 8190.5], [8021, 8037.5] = -0.031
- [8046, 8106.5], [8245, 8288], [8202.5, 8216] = 0.041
